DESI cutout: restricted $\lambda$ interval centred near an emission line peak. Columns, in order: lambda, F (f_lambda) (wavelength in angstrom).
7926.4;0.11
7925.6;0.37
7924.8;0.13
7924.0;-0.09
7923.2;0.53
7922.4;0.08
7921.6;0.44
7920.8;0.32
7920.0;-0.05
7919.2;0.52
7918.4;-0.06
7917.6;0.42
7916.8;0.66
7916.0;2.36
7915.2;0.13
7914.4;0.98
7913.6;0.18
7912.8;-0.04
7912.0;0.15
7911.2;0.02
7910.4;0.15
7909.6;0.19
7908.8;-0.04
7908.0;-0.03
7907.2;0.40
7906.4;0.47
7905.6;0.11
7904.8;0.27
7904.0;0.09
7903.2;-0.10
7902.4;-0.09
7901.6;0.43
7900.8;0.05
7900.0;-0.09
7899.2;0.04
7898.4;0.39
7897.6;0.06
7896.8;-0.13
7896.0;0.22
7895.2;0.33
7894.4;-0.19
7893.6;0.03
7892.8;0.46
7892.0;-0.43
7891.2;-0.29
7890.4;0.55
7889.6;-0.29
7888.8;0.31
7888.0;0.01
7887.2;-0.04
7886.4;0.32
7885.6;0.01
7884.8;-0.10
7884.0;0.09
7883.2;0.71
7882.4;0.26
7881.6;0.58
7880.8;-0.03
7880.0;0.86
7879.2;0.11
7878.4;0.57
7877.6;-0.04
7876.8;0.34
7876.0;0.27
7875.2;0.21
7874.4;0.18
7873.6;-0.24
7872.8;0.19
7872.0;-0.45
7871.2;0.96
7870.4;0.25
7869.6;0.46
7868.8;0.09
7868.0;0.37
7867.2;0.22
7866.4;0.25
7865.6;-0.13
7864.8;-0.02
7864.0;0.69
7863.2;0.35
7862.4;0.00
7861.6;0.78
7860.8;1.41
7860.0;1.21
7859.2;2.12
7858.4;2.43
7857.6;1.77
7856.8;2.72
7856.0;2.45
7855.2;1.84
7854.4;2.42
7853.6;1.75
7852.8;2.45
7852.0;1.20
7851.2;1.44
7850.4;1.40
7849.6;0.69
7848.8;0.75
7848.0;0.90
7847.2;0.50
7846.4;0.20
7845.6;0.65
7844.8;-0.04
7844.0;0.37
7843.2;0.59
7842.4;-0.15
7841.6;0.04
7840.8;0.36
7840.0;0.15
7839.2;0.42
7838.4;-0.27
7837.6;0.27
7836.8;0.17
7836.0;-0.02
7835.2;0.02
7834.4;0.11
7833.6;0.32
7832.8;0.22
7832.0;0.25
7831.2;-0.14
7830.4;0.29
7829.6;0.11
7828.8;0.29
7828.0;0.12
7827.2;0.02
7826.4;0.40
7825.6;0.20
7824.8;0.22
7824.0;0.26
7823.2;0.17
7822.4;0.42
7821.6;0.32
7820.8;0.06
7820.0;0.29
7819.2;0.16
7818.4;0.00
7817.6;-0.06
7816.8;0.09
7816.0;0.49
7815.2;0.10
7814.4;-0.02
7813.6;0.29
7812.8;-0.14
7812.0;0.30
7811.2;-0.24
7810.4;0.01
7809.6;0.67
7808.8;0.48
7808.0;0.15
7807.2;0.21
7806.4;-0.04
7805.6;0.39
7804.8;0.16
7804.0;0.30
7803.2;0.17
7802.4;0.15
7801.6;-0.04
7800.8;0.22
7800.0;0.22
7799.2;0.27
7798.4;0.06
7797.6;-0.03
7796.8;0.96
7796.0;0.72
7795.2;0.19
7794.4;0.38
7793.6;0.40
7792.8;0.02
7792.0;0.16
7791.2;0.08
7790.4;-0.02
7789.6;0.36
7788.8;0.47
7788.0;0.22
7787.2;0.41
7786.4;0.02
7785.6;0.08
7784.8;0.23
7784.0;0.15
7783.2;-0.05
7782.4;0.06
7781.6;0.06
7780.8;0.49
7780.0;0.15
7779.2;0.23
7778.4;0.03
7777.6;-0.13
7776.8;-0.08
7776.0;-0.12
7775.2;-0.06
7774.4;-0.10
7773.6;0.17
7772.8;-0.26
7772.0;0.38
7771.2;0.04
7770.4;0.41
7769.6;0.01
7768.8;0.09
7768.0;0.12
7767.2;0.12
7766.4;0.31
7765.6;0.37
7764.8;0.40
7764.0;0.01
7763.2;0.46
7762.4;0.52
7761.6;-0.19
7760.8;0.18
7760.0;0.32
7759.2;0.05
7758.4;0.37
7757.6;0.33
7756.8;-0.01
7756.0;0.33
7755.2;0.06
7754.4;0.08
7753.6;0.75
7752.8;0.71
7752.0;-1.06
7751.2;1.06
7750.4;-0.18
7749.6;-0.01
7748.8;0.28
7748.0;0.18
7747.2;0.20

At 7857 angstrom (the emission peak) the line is [O II]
